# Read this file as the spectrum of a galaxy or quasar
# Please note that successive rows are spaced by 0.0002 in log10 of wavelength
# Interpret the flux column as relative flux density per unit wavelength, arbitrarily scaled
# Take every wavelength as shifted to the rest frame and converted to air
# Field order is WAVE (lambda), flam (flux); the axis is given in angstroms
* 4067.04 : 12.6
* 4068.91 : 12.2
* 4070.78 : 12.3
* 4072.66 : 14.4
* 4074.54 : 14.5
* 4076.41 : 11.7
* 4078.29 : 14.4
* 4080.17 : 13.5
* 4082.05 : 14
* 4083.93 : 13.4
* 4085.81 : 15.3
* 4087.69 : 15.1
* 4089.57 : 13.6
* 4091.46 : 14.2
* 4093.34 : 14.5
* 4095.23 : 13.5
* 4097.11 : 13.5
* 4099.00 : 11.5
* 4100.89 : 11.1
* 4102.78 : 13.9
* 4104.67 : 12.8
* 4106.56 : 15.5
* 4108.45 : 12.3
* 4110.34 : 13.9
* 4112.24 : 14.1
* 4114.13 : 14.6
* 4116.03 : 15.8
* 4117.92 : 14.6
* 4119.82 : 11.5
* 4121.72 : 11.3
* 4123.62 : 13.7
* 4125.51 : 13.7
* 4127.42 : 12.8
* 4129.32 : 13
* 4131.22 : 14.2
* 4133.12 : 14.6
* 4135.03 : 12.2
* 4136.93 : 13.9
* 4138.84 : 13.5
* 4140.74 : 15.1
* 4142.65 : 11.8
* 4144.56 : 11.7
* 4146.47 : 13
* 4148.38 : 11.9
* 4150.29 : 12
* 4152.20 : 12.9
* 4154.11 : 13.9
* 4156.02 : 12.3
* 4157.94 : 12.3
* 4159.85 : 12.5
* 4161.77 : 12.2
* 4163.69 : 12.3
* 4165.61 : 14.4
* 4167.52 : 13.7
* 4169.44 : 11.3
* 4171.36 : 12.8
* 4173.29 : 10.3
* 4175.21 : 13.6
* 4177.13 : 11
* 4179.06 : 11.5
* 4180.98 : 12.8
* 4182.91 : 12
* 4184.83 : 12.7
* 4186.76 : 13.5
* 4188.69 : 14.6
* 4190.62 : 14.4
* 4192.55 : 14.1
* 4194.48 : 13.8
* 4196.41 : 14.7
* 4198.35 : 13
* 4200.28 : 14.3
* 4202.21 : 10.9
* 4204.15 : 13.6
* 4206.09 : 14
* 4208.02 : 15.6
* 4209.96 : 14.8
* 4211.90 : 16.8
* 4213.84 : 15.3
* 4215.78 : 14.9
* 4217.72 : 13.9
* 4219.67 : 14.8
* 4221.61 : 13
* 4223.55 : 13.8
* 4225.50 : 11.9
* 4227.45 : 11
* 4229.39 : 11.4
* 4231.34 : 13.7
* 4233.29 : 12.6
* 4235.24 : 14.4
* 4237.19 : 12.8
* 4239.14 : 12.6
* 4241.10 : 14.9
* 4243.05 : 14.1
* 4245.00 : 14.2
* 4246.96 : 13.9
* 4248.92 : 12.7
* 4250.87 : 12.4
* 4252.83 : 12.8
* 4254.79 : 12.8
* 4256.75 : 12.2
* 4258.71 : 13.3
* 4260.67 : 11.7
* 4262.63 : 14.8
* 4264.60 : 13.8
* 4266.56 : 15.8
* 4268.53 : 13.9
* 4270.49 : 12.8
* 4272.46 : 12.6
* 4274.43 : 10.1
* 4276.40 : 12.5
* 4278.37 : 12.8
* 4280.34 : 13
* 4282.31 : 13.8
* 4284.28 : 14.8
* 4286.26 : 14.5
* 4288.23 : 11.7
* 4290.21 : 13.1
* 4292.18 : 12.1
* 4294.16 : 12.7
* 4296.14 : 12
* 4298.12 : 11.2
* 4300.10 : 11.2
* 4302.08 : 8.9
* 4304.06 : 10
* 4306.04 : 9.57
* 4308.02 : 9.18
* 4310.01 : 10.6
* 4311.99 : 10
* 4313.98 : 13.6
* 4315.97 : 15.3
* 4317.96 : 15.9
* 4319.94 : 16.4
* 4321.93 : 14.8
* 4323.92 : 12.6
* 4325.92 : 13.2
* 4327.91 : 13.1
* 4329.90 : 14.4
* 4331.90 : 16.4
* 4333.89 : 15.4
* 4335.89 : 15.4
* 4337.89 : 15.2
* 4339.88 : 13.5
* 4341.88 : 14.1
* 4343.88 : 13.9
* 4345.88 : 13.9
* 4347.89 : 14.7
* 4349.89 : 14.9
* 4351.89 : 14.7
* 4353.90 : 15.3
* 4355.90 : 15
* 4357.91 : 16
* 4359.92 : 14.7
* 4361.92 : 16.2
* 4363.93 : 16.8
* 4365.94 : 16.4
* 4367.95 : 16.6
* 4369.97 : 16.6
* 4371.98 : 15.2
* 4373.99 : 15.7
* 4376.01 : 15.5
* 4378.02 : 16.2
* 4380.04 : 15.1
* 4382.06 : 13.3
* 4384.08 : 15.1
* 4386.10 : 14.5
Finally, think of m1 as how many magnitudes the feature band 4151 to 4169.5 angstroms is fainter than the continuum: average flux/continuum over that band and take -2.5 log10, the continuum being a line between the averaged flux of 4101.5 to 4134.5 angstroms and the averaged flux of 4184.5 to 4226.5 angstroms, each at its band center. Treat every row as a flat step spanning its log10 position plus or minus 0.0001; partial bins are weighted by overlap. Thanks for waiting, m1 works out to 0.08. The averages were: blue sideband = 13.6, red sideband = 14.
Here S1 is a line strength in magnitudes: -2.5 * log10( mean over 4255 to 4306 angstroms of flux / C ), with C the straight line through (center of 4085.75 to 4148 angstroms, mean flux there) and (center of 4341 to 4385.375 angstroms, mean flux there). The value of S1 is 0.17 mag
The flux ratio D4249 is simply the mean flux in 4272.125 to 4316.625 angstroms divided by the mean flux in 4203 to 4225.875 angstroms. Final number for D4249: 0.83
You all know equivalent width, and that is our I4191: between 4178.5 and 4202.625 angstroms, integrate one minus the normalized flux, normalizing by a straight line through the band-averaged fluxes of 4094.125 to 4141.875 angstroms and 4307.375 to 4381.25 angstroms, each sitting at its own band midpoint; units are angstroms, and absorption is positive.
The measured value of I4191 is 0.9 angstroms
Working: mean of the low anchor 13.5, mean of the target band 13.3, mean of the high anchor 14.7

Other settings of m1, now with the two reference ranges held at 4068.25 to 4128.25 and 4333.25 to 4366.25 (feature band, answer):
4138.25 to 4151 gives 0.091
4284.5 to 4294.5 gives 0.134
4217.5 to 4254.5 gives 0.093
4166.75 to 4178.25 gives 0.159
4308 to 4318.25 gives 0.186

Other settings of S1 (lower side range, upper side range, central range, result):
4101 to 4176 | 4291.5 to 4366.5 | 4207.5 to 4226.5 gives -0.087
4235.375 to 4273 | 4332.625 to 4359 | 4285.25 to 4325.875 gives 0.156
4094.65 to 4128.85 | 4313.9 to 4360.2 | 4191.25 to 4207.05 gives 0.024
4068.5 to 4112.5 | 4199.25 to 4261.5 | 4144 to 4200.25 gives 0.056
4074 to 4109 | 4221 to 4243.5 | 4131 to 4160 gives 0.033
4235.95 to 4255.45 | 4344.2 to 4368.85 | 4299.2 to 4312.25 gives 0.409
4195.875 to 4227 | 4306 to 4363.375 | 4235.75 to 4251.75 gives 0.045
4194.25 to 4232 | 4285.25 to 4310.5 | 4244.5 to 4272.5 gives -0.075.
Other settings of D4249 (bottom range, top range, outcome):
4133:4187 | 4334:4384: 1.20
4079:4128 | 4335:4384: 1.12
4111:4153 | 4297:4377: 1.06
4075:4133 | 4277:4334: 0.94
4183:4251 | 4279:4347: 0.96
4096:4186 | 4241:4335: 1.00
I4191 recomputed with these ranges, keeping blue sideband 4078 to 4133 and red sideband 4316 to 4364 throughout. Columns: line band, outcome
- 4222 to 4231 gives 1.3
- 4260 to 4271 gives 0.4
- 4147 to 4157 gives 0.9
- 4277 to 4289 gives 0.9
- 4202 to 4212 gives -0.1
